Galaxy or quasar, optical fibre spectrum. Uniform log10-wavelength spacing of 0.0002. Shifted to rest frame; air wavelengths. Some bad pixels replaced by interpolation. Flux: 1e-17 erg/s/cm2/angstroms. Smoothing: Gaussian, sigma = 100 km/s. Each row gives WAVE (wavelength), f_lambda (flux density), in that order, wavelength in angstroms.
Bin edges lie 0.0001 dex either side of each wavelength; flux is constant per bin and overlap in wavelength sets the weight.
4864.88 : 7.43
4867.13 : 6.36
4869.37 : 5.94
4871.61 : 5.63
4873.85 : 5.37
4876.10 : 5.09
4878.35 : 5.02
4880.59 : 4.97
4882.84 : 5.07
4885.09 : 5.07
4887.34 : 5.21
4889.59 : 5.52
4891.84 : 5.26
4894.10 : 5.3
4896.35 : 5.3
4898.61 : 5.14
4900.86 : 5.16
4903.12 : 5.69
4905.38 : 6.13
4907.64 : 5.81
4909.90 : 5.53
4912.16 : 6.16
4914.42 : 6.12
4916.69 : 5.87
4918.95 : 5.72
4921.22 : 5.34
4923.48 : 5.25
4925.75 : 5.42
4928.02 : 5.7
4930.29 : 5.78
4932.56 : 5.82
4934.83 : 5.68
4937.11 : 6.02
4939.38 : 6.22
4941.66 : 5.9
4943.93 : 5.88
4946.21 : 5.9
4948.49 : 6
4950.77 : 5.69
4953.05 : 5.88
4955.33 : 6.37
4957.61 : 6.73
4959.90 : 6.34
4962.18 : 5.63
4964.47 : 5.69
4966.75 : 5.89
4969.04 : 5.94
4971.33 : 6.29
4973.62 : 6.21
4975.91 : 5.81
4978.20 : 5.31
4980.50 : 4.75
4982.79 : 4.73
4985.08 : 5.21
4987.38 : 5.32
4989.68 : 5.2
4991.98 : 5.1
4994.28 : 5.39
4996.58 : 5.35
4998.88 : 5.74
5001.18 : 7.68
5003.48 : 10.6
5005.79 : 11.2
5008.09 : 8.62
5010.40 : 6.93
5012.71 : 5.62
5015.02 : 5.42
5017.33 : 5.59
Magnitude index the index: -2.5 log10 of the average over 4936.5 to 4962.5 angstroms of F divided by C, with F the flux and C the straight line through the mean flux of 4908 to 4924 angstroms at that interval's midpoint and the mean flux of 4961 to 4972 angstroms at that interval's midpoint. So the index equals -0.04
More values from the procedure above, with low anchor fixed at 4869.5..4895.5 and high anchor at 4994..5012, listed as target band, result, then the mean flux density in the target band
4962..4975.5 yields 0.182 mag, 5.96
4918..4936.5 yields 0.108 mag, 5.6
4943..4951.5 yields 0.126 mag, 5.87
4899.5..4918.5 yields 0.002 mag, 5.8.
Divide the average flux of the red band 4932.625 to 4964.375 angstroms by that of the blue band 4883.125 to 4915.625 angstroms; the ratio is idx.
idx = 1.09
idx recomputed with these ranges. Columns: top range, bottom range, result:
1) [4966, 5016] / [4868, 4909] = 1.17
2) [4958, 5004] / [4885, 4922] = 1.05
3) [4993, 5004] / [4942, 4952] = 1.15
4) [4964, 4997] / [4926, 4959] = 0.92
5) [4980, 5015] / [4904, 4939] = 1.13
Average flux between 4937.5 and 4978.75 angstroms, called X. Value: 5.99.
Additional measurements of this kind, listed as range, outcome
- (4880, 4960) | 5.69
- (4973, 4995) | 5.28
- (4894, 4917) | 5.66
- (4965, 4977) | 6.01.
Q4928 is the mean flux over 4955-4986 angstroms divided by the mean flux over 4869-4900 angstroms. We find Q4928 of 1.10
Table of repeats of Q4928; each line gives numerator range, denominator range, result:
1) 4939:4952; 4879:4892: 1.14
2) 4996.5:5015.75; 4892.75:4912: 1.38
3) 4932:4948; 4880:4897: 1.14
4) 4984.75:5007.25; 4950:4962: 1.10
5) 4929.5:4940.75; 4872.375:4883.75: 1.15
